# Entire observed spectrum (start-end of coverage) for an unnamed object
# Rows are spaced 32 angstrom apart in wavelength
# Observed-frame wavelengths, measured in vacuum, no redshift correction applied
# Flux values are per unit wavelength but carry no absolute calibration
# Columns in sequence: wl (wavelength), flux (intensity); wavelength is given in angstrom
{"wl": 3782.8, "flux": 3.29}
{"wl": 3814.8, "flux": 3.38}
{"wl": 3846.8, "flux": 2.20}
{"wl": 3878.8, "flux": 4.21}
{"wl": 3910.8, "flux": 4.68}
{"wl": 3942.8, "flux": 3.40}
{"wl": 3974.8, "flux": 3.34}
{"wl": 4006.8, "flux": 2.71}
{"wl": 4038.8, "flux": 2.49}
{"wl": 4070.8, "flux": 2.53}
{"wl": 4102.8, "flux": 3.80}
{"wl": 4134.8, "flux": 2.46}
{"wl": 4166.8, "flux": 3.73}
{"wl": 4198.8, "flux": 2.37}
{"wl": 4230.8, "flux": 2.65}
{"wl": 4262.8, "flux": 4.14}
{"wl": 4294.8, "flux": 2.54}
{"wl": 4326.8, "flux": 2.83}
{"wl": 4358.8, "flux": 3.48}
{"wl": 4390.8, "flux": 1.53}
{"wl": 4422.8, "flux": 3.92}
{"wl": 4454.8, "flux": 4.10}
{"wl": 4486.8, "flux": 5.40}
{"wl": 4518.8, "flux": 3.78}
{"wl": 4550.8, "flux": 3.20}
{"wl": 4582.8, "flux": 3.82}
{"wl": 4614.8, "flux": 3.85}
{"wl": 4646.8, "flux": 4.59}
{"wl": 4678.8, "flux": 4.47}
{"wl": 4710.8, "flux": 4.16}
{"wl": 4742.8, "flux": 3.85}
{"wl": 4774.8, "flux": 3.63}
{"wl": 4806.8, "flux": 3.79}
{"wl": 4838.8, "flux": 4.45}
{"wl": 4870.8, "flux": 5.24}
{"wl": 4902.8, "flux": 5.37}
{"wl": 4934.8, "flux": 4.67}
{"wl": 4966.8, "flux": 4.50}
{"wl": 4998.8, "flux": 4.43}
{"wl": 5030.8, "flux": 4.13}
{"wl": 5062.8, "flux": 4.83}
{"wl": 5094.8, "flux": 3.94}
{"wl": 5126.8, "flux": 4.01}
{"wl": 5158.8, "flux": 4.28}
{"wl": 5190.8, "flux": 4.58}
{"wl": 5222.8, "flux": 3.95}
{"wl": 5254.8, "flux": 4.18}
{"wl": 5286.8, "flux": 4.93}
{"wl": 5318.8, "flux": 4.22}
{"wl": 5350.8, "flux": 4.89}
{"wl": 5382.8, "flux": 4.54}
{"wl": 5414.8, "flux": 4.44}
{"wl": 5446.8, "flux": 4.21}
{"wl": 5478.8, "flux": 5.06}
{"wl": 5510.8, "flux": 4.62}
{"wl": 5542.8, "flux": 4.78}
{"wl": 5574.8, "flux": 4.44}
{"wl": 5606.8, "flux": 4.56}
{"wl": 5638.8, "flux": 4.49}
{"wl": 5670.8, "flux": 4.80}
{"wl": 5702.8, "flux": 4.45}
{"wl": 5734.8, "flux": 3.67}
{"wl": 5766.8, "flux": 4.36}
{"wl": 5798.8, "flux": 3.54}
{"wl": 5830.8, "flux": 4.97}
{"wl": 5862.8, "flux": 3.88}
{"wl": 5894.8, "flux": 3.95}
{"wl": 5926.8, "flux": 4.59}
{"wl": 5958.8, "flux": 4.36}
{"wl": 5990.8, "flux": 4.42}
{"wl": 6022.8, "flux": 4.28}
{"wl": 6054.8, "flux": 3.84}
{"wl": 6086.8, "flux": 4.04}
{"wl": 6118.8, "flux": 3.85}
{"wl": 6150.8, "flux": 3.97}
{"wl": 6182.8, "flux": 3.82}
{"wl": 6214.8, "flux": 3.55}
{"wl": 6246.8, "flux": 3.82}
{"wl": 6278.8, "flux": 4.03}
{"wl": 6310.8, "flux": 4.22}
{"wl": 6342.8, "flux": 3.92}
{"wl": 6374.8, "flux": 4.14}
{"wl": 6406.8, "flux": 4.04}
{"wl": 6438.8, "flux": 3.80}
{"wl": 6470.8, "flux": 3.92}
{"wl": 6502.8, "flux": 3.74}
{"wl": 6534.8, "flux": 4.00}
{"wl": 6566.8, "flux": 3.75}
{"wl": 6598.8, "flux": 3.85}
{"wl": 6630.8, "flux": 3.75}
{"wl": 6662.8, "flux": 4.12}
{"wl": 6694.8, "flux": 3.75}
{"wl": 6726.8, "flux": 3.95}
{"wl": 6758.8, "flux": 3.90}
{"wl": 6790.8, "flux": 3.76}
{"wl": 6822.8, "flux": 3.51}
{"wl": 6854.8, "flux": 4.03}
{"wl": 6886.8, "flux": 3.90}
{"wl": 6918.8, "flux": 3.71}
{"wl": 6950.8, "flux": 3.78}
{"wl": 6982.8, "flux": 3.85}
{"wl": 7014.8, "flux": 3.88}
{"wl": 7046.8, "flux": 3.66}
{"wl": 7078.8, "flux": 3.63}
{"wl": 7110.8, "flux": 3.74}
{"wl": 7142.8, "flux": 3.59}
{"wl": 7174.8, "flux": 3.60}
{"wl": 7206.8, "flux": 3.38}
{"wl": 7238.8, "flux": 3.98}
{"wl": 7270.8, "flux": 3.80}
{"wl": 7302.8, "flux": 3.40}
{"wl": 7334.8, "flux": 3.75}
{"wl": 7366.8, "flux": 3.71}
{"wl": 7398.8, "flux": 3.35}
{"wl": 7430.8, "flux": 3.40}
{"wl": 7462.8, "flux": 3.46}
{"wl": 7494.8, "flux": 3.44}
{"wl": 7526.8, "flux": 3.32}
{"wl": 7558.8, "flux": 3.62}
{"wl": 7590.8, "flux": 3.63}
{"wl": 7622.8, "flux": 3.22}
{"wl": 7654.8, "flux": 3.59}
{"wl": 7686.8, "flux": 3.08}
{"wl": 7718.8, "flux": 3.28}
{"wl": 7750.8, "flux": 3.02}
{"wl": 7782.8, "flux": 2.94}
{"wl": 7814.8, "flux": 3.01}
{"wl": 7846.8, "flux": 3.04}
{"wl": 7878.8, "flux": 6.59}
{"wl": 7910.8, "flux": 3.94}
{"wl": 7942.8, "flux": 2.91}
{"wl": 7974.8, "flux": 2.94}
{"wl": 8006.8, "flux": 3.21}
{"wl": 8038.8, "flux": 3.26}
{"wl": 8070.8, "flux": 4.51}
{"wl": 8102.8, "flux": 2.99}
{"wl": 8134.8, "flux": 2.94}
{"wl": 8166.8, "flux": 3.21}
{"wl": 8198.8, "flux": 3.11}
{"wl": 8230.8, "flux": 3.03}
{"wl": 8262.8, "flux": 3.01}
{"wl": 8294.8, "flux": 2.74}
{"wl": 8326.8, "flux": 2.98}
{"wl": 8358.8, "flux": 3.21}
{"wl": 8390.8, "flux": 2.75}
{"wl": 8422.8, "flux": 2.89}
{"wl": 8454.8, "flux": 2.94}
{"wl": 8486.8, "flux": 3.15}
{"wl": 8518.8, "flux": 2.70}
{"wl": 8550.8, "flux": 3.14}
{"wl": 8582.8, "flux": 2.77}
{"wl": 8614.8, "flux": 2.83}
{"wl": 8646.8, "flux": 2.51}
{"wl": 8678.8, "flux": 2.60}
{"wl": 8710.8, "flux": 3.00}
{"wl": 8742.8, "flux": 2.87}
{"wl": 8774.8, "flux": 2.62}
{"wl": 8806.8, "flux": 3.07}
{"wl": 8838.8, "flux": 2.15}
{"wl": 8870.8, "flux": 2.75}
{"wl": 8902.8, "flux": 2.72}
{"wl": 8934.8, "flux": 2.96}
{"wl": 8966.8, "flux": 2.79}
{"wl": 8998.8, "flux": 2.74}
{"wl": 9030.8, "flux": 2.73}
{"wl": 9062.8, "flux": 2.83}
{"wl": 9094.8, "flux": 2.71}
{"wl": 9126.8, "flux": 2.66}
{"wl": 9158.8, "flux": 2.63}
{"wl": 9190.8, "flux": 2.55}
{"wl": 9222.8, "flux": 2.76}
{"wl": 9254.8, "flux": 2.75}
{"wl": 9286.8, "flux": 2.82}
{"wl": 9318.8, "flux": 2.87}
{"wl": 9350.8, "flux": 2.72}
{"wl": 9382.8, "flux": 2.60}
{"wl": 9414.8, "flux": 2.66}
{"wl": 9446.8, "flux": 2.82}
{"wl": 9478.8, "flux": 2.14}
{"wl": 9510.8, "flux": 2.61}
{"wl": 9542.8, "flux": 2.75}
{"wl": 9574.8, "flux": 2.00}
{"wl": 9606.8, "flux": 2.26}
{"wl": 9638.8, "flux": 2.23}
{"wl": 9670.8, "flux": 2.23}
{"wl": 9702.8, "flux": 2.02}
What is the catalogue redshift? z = 0.199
